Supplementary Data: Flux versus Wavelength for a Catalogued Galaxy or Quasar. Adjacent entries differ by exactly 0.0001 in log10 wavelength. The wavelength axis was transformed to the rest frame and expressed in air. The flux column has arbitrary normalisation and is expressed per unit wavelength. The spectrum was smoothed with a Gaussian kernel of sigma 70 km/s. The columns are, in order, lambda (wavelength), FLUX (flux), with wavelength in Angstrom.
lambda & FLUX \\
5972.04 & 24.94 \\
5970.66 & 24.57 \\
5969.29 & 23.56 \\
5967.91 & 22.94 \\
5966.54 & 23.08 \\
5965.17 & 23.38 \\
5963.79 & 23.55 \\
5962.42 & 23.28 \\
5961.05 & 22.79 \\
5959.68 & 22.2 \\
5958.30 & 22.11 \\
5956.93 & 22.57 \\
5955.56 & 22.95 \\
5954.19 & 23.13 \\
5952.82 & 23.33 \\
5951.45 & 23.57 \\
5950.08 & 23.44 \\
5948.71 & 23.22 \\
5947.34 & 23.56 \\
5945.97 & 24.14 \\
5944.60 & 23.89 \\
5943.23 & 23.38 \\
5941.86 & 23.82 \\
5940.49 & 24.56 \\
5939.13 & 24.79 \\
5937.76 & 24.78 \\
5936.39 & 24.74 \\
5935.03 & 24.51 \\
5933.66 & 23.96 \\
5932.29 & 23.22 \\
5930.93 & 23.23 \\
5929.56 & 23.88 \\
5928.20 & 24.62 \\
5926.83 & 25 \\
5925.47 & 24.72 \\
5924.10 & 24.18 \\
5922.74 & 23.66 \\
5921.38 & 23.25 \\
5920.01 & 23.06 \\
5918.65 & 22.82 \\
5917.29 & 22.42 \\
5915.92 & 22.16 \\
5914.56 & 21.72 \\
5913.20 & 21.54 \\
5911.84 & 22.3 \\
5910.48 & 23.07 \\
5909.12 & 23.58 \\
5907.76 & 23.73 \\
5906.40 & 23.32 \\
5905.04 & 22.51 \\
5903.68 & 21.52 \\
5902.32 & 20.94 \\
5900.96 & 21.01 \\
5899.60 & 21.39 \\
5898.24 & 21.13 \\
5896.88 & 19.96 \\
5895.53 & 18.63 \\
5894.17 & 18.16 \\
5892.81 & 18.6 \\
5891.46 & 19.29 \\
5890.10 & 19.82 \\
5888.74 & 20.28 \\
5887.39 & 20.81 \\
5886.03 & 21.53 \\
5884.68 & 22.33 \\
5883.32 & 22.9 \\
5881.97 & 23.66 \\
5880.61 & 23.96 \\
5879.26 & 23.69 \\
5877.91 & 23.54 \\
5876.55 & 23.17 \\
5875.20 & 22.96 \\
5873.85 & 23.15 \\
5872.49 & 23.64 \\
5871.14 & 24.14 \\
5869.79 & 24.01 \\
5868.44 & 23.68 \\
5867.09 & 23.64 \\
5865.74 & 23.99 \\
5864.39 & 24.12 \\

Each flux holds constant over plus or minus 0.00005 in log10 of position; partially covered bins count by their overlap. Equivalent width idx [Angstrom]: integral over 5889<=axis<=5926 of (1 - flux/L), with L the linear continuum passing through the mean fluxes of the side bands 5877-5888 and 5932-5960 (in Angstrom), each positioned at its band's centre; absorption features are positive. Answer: 2.19 Angstrom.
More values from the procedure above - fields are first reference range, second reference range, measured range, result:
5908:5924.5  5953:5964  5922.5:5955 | -1.6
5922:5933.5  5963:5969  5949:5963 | 0.3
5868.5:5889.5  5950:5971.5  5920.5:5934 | -0.5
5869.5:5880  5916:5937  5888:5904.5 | 2.5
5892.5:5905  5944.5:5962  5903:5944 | -3.6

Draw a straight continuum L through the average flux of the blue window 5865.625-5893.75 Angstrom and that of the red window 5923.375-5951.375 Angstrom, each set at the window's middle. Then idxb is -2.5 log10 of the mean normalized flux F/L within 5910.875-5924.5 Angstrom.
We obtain 0.04 mag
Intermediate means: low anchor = 22.4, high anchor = 24.1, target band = 22.7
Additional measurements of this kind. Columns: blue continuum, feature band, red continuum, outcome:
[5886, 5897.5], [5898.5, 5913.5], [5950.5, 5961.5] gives -0.099 mag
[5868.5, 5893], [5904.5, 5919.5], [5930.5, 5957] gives 0.020 mag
